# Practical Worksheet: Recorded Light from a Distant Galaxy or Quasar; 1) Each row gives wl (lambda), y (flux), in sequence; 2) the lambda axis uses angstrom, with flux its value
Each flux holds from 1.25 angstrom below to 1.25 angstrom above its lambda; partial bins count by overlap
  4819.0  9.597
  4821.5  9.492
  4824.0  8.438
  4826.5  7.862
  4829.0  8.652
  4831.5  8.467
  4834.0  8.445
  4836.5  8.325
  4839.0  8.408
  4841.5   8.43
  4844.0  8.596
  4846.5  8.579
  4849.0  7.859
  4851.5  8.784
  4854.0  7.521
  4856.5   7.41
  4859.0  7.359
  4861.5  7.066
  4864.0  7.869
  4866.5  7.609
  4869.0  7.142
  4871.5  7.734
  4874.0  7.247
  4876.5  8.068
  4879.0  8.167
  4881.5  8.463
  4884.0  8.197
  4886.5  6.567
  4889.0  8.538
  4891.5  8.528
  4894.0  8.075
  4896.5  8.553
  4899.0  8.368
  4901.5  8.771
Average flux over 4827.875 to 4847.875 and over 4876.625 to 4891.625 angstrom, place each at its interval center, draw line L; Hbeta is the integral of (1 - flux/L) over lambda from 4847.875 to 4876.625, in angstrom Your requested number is 2.19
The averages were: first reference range 8.48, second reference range 8.04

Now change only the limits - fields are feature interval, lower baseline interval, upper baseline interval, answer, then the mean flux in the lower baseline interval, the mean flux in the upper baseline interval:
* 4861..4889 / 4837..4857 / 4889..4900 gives 2.1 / 8.23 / 8.4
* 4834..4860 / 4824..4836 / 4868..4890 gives 0.1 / 8.36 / 7.79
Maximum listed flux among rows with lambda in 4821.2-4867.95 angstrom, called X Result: 9.492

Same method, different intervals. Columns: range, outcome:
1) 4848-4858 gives 8.784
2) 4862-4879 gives 8.167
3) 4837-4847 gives 8.596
